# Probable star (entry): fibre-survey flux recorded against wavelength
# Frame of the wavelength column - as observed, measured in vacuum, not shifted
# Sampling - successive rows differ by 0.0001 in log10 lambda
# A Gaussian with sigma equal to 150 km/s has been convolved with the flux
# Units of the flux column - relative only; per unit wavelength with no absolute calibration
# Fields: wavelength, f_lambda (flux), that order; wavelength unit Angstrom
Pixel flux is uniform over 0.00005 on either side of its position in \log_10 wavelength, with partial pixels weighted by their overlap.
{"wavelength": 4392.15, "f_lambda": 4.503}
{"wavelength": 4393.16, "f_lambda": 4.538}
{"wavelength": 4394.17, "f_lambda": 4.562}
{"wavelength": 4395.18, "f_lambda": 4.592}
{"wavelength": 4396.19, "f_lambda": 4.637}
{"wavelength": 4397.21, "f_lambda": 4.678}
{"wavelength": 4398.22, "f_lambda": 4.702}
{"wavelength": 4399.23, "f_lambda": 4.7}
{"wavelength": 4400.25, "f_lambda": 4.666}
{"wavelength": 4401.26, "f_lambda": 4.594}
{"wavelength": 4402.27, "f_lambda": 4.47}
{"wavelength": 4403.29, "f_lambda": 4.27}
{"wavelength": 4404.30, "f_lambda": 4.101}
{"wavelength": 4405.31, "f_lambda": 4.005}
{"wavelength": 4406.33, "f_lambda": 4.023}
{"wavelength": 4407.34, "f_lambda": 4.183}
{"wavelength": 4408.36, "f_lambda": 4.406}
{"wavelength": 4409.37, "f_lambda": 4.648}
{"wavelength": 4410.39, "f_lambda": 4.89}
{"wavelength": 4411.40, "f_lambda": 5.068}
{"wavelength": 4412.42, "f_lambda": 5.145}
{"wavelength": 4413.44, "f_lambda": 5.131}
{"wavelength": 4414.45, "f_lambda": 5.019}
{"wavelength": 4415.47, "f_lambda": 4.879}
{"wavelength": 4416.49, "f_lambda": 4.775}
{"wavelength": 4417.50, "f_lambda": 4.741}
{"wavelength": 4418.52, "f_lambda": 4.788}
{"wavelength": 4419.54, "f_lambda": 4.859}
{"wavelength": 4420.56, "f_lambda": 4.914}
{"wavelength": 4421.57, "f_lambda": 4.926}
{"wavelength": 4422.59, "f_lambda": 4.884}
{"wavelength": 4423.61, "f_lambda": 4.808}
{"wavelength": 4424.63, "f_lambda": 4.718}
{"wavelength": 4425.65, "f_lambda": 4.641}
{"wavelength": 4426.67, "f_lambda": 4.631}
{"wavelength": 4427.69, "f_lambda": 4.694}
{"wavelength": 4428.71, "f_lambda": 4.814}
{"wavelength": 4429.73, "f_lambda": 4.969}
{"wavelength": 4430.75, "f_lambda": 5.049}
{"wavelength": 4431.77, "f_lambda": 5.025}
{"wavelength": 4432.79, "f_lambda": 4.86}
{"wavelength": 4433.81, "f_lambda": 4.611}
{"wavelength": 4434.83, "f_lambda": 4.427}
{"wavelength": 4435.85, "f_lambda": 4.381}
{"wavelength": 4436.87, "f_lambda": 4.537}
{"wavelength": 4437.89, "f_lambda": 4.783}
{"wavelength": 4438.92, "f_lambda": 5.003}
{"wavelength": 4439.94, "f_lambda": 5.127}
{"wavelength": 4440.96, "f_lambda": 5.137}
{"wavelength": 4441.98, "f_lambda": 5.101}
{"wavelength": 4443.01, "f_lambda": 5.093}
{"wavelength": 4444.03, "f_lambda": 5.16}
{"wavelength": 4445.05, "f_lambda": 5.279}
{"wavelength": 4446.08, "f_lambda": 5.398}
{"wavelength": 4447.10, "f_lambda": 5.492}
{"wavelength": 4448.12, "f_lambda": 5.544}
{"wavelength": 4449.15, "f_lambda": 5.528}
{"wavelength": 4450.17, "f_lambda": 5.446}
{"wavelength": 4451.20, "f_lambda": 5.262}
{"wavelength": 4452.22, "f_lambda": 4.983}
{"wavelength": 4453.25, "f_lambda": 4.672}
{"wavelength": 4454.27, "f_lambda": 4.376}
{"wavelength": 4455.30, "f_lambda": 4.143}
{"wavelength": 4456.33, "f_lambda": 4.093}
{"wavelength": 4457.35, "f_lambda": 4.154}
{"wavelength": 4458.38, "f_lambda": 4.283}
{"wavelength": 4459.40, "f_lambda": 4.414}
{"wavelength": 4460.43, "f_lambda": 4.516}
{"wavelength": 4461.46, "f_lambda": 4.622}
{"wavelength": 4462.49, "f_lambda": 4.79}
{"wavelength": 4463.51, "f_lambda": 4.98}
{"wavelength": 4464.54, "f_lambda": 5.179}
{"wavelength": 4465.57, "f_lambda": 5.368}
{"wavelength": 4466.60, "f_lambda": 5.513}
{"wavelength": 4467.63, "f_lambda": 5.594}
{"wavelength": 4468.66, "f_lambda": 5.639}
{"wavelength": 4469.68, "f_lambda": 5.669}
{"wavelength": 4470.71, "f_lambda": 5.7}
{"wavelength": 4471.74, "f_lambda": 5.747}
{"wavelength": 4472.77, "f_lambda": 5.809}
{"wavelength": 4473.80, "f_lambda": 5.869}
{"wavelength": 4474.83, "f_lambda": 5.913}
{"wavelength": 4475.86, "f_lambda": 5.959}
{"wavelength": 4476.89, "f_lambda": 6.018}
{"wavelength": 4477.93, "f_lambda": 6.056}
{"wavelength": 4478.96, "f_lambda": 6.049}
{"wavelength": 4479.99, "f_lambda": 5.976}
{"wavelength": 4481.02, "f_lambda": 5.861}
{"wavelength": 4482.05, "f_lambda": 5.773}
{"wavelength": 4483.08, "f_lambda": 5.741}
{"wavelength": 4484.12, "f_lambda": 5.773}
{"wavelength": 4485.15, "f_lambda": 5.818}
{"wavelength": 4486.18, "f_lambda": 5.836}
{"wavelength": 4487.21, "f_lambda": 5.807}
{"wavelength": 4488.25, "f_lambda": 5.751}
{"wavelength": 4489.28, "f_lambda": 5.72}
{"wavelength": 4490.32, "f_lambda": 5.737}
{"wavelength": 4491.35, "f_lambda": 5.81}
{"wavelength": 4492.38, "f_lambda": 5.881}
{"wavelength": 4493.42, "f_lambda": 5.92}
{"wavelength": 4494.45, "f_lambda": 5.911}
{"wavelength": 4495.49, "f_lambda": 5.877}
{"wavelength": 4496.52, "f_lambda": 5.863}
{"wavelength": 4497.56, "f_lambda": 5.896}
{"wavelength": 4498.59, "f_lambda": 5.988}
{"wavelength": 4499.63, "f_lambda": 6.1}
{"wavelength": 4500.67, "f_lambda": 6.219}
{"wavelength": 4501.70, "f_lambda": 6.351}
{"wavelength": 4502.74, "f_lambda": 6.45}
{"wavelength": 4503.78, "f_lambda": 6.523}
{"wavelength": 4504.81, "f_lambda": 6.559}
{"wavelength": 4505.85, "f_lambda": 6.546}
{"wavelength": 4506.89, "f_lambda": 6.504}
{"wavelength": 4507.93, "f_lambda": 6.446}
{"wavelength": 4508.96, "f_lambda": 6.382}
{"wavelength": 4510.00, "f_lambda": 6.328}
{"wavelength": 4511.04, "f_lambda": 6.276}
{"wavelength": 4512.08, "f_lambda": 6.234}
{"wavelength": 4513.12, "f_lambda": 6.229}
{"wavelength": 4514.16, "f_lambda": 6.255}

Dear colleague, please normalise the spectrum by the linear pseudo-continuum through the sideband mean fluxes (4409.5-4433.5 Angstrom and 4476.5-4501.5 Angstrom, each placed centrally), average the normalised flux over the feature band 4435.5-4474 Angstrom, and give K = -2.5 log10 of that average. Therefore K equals 0.066 mag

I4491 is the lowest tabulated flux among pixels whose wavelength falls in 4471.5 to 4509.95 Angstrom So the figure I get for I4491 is 5.72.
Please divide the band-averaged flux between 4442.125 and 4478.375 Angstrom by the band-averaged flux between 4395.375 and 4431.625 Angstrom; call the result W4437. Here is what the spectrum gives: 1.11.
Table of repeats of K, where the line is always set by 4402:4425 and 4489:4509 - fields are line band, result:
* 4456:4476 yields 0.08 mag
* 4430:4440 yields 0.06 mag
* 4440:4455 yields 0.02 mag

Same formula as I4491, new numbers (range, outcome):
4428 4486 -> 4.093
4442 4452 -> 5.093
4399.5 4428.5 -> 4.005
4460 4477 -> 4.516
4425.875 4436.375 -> 4.381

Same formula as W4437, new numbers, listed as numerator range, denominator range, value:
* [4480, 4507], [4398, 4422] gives 1.29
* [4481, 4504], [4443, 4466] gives 1.21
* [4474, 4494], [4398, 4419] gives 1.27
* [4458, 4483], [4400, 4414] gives 1.21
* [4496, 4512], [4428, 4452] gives 1.25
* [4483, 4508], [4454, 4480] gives 1.15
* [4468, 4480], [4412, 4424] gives 1.19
